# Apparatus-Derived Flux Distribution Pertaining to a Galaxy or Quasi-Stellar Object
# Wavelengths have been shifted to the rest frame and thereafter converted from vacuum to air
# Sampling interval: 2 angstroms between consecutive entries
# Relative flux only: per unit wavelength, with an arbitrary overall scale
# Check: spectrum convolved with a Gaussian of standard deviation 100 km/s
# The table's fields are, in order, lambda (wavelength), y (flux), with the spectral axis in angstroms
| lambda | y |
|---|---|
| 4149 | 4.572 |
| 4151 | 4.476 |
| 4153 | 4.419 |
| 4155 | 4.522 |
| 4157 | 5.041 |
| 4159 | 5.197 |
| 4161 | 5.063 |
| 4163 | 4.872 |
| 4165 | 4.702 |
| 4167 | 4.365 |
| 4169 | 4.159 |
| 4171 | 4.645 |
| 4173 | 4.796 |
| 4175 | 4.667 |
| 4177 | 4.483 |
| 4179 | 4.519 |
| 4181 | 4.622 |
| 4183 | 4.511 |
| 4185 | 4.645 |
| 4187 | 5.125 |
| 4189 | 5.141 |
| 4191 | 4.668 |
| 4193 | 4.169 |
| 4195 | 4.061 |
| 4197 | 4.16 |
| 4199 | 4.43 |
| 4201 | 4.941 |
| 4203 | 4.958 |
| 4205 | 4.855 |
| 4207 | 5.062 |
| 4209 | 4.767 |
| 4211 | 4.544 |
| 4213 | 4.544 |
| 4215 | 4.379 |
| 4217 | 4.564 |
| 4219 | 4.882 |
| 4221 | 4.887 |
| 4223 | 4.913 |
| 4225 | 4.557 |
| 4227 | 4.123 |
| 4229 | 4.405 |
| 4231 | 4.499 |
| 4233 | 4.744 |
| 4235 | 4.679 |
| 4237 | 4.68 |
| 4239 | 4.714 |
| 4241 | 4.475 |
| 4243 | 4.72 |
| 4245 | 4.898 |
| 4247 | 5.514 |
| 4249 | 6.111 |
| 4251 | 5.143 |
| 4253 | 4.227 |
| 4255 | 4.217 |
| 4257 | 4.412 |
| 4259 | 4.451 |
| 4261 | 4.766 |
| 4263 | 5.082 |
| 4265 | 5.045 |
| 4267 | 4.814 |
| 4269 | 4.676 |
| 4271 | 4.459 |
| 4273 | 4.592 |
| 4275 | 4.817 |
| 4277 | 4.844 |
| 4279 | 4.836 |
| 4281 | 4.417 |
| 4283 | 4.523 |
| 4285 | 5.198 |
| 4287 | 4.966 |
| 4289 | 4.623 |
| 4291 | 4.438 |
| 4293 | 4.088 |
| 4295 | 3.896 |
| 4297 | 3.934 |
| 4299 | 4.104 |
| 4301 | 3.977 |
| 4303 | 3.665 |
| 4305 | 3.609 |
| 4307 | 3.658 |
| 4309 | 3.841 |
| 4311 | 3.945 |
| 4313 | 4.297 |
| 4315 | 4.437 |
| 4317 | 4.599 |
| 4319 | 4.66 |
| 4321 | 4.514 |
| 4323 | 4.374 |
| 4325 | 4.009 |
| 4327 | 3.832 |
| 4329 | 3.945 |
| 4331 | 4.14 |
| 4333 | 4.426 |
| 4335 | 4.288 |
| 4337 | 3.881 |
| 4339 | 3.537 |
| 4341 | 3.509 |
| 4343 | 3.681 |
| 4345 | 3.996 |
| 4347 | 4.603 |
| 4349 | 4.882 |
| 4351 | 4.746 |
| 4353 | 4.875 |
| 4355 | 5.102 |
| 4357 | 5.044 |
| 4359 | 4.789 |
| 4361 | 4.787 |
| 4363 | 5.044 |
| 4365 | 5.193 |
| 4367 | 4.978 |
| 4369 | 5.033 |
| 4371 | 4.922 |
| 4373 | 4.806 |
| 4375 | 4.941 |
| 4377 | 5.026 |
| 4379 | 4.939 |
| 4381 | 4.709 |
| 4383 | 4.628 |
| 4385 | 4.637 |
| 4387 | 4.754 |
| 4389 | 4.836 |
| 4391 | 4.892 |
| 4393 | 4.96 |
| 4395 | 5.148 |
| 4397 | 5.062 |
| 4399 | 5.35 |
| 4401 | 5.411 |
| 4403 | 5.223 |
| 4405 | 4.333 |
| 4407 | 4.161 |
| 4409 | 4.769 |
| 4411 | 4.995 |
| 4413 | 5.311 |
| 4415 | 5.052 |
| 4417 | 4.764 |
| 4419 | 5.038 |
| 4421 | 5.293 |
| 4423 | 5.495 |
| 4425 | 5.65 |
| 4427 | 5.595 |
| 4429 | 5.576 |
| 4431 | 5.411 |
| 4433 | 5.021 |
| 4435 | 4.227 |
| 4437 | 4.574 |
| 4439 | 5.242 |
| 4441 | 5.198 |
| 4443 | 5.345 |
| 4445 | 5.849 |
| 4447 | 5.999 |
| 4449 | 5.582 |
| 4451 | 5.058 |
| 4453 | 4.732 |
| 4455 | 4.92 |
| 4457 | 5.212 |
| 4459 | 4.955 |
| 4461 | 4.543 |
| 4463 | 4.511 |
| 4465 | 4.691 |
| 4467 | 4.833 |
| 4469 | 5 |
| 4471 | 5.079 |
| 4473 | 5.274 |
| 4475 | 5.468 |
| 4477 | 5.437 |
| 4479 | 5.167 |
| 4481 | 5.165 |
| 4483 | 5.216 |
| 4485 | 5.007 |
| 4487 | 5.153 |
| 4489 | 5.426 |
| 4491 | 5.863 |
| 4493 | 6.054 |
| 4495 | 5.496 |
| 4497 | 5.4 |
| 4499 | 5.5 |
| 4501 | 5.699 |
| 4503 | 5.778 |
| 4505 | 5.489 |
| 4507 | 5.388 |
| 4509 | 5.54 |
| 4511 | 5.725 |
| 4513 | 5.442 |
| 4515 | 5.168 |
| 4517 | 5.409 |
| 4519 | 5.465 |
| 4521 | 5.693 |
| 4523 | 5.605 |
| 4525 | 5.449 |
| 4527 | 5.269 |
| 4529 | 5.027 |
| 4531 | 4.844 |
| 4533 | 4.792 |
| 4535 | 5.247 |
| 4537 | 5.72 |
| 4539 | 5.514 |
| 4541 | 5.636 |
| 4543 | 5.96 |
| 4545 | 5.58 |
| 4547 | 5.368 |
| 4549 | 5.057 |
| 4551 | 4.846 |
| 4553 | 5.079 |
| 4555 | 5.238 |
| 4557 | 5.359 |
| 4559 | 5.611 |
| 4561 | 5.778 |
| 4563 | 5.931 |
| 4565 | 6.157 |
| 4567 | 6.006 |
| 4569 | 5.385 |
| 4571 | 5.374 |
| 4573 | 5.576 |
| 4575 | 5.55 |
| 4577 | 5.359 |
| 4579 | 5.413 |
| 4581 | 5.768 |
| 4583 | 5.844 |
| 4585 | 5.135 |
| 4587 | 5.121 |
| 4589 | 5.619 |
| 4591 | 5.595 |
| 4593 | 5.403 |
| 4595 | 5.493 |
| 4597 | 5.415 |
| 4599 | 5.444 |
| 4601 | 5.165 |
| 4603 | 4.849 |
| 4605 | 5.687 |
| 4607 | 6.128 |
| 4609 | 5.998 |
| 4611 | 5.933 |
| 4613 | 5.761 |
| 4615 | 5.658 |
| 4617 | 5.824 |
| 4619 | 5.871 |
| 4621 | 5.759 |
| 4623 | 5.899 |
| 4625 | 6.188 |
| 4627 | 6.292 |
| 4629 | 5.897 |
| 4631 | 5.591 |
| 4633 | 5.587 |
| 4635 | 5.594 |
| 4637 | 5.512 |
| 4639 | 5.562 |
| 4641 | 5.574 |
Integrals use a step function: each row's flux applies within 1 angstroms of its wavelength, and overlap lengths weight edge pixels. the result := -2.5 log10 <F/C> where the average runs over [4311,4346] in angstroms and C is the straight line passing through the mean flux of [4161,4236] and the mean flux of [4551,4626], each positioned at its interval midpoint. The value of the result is 0.20 mag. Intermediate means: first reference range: 4.63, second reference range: 5.59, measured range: 4.12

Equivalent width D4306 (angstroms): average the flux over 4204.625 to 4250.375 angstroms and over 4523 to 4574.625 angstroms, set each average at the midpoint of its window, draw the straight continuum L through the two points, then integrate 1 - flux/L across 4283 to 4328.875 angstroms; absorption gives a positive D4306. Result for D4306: 6.64 angstroms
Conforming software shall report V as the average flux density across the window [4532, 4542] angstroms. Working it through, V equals 5.38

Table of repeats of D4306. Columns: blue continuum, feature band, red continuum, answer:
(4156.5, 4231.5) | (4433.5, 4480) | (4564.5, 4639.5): 1.8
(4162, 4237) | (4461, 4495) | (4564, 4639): 0.9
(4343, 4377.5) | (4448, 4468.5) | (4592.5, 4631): 1.1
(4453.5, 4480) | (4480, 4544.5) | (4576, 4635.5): -2.9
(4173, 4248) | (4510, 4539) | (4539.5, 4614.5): 0.3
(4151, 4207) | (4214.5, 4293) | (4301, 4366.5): -4.0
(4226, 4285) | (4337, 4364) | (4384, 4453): 2.5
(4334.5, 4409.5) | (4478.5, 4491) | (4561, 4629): -0.1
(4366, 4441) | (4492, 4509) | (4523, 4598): -1.0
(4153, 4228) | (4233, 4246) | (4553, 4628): 0.2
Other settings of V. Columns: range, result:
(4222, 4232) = 4.5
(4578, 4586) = 5.54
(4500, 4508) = 5.59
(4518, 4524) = 5.59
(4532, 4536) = 5.02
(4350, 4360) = 4.91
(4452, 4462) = 4.87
